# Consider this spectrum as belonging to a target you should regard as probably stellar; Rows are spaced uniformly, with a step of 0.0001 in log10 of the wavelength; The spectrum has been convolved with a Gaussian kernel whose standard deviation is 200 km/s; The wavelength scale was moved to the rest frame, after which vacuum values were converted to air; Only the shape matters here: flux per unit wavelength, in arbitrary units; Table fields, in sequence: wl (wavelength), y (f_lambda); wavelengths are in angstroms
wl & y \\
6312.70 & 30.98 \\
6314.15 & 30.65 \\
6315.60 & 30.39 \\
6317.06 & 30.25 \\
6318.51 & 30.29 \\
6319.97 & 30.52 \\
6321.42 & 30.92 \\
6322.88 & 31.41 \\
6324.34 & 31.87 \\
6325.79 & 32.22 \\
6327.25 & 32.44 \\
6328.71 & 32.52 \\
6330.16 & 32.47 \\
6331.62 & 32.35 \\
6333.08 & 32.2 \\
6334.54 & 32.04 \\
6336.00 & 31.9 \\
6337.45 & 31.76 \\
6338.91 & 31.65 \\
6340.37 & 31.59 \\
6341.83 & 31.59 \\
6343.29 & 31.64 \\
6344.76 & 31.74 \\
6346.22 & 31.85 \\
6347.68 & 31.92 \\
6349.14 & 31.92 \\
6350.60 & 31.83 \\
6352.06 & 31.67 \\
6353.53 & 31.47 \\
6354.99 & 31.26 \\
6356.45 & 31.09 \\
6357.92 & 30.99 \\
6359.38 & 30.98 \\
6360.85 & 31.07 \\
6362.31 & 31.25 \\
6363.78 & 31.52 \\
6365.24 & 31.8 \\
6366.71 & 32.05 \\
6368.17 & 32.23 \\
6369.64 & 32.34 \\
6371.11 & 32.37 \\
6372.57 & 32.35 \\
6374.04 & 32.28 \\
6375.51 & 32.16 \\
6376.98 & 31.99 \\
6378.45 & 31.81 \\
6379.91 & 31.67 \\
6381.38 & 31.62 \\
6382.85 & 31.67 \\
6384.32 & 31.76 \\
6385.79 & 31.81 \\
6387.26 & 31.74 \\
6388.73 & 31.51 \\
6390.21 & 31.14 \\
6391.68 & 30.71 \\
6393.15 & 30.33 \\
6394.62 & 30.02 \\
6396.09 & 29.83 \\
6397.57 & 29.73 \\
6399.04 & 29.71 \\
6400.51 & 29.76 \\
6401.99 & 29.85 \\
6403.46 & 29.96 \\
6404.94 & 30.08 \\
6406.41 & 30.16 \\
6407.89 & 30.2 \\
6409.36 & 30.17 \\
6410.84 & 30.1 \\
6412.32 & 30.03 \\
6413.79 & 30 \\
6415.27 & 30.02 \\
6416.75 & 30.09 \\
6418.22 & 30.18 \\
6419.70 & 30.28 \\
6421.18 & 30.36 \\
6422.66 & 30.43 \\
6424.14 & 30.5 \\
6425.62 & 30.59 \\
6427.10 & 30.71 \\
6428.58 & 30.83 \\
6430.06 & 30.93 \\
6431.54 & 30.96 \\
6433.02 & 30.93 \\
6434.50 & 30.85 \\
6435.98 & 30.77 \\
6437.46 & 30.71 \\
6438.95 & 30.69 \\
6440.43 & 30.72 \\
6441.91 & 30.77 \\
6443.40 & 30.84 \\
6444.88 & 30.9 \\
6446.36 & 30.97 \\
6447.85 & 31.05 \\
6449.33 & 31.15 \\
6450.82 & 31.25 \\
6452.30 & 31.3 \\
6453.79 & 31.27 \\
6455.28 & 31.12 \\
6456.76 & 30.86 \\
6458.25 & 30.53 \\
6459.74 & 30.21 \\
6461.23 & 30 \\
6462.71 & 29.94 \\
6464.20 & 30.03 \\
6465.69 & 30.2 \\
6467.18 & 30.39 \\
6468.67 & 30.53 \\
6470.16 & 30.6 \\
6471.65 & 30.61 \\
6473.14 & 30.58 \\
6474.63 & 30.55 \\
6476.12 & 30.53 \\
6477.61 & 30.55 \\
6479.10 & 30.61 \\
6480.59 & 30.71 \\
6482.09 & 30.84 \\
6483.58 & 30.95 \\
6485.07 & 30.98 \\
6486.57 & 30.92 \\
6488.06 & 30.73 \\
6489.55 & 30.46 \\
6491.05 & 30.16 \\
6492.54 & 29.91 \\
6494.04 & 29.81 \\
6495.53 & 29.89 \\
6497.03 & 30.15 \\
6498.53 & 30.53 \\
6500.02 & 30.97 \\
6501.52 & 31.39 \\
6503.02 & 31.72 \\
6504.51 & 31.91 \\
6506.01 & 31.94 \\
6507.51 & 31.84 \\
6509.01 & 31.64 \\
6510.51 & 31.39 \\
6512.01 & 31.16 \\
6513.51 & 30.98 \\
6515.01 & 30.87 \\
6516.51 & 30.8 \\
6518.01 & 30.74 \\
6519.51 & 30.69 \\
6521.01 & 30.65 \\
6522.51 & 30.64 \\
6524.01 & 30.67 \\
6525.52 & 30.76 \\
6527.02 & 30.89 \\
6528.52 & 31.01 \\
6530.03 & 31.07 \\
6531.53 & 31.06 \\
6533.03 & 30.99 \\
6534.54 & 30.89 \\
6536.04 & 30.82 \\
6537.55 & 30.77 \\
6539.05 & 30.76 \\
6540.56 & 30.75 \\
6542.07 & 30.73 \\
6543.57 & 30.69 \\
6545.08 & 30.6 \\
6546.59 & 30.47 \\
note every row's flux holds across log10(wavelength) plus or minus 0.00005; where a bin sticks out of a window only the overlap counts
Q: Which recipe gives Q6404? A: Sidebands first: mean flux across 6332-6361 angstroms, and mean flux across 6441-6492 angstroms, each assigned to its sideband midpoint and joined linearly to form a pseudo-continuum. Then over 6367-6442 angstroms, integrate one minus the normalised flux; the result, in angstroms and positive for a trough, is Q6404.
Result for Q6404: 0.8 angstroms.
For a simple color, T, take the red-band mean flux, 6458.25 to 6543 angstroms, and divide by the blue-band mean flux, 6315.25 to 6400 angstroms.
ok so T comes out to 0.98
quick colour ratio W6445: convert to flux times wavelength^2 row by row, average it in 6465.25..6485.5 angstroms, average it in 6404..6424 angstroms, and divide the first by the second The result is 1.0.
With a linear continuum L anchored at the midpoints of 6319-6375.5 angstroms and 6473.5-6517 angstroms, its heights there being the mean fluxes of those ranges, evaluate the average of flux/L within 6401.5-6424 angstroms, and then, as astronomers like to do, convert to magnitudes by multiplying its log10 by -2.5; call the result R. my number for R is 0.04 mag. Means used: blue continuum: 31.8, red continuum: 30.9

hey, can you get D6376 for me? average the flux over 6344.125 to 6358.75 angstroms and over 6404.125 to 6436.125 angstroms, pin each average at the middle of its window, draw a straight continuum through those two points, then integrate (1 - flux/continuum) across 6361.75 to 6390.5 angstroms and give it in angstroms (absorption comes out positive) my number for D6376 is -0.7 angstroms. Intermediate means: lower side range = 31.6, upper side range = 30.4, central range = 31.9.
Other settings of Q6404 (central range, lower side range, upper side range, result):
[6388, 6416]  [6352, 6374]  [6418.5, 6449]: 0.87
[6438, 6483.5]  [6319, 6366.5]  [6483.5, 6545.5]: 0.63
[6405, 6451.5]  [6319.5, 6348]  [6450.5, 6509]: 0.79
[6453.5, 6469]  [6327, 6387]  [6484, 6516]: 0.36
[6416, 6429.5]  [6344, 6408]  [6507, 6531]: 0.31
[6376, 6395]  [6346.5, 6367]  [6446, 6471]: -0.09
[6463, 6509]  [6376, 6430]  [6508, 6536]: 0.20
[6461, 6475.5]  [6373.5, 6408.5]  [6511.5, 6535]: 0.24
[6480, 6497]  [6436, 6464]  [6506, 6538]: 0.23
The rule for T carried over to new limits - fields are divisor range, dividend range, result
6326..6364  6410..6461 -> 0.97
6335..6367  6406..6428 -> 0.96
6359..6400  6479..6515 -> 0.98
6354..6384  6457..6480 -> 0.96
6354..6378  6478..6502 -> 0.96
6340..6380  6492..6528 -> 0.97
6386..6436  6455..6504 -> 1.00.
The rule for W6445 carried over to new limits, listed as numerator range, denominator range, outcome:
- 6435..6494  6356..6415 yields 1.01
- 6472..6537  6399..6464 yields 1.03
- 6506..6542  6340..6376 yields 1.03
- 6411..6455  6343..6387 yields 0.99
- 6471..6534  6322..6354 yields 1.02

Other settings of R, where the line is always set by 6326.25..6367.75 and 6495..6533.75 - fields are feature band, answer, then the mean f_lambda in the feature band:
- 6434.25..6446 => 0.019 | 30.8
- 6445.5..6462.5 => 0.015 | 30.9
